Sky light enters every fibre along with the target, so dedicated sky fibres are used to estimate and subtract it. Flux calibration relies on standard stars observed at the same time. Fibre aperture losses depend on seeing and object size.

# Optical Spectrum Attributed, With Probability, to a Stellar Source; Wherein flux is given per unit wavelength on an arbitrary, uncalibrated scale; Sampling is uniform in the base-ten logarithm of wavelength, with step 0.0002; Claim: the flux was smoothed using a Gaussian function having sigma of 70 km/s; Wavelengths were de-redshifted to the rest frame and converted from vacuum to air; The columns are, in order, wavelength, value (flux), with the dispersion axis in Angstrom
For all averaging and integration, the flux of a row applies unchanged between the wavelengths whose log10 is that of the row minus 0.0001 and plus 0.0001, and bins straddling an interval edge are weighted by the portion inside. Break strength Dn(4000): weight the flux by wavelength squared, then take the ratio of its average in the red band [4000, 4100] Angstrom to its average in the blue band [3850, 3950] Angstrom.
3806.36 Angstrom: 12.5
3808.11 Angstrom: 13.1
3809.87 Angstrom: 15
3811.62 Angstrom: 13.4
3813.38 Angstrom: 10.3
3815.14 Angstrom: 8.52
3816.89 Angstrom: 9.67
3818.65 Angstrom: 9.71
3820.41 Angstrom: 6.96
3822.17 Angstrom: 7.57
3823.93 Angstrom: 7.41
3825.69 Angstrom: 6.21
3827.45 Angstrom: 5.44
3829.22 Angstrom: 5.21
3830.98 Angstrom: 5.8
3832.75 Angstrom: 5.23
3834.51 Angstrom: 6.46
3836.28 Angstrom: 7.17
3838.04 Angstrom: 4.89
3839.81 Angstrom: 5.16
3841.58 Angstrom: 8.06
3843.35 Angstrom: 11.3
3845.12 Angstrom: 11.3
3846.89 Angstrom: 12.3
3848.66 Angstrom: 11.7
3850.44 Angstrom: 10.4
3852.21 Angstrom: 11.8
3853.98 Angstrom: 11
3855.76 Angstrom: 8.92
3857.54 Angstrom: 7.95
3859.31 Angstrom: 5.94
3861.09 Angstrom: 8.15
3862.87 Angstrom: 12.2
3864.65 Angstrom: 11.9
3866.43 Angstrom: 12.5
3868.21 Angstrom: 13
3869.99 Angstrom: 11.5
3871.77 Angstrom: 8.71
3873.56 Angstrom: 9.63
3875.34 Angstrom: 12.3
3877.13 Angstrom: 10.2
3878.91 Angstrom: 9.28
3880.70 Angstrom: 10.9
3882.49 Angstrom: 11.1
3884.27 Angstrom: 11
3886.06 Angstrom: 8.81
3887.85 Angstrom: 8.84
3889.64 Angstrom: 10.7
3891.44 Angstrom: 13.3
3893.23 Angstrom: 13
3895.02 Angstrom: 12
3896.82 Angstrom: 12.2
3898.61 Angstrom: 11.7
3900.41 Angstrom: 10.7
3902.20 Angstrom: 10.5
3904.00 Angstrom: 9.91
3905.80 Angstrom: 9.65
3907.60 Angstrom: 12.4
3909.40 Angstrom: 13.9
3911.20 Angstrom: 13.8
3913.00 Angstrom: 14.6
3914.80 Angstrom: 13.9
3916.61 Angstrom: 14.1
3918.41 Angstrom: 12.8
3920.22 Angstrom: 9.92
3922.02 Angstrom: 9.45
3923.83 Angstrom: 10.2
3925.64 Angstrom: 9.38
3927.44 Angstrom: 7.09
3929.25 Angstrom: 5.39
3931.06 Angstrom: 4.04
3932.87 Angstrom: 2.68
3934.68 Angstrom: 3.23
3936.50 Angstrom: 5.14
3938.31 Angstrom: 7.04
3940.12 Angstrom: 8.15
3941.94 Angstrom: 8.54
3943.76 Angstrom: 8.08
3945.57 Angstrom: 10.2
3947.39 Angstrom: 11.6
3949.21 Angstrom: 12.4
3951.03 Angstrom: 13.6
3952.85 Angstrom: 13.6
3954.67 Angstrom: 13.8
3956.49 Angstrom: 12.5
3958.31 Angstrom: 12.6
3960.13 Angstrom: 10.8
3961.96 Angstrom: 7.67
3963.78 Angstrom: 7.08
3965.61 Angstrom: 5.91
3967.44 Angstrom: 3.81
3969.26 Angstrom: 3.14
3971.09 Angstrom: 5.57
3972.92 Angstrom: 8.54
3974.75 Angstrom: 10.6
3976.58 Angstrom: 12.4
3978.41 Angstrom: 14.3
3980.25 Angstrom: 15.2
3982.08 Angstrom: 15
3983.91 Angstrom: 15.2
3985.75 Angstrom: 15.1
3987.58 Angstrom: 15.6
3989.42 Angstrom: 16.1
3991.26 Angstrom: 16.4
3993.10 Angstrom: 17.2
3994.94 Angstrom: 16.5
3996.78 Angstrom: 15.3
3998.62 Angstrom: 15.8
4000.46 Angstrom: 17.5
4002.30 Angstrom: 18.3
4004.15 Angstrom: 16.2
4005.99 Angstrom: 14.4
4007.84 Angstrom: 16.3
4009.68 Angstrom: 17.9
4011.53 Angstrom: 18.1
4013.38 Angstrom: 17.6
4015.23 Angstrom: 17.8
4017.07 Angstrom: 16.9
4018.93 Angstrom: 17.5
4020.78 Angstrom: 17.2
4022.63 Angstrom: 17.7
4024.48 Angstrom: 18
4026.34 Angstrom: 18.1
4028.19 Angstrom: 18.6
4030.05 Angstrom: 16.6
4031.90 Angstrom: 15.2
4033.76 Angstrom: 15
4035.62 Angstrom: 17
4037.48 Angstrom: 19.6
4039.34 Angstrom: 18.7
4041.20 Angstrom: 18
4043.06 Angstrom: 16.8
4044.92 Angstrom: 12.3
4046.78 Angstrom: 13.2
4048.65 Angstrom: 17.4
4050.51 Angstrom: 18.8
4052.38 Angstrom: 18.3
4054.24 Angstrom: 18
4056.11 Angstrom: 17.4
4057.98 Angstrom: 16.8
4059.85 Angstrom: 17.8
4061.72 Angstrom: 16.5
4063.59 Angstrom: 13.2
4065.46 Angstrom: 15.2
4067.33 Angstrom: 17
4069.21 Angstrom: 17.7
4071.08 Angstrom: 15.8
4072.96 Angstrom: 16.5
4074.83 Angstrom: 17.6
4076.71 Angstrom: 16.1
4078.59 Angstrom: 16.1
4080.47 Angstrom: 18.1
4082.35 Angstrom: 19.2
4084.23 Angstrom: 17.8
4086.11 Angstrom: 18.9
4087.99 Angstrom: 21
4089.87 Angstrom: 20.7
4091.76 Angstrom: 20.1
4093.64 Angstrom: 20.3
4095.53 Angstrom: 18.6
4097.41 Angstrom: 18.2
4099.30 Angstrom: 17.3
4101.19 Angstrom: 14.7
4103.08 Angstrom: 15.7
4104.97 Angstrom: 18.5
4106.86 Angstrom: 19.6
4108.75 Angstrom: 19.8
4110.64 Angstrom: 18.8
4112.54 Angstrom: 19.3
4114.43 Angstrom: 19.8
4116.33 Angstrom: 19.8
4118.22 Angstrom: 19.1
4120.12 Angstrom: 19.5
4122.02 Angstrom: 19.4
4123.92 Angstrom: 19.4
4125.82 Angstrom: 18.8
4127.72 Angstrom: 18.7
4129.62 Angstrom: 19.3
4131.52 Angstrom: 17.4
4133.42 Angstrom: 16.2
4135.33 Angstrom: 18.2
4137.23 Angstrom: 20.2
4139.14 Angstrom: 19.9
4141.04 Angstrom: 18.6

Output 1.85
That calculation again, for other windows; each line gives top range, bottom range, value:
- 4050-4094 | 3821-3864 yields 2.40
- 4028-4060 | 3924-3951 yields 2.33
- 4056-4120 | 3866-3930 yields 1.78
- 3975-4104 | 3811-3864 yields 2.20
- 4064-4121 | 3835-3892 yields 2.04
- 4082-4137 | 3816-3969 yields 2.18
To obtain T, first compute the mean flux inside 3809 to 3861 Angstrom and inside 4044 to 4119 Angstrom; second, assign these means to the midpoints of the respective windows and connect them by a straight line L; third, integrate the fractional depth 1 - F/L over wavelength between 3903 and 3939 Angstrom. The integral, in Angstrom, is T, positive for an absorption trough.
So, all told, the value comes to 6.9 Angstrom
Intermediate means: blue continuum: 8.64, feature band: 9.44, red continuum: 17.7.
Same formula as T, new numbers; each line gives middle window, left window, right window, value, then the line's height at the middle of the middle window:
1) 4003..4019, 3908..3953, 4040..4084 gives -3.4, 14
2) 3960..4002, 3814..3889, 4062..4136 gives 4.9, 13.8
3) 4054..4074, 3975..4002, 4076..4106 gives 1.2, 17.5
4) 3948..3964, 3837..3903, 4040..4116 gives 1.9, 13.4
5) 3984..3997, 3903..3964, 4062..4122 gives -3.1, 12.9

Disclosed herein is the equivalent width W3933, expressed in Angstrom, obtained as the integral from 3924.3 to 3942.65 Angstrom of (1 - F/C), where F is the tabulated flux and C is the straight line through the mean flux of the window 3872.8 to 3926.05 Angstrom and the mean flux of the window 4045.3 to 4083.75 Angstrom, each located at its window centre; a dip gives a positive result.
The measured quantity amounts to 9.3 Angstrom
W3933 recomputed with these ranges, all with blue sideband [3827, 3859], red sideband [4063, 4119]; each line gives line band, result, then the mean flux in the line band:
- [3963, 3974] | 6.24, 5.73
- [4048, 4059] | -0.81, 17.8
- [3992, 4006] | -2.02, 16.5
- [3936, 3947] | 3.67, 8.14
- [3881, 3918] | -4.33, 11.8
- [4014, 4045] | -3.23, 17.3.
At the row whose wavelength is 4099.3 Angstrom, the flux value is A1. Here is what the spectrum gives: 17.3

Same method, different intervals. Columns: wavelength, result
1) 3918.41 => 12.8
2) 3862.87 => 12.2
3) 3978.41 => 14.3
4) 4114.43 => 19.8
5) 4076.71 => 16.1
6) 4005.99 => 14.4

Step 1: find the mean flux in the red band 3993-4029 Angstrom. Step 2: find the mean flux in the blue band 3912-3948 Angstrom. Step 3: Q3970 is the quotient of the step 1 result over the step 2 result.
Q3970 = 1.96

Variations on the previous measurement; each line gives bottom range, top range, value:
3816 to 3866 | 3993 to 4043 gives 2.03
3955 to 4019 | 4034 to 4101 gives 1.28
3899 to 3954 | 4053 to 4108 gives 1.78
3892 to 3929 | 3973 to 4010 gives 1.34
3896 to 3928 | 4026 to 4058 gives 1.48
